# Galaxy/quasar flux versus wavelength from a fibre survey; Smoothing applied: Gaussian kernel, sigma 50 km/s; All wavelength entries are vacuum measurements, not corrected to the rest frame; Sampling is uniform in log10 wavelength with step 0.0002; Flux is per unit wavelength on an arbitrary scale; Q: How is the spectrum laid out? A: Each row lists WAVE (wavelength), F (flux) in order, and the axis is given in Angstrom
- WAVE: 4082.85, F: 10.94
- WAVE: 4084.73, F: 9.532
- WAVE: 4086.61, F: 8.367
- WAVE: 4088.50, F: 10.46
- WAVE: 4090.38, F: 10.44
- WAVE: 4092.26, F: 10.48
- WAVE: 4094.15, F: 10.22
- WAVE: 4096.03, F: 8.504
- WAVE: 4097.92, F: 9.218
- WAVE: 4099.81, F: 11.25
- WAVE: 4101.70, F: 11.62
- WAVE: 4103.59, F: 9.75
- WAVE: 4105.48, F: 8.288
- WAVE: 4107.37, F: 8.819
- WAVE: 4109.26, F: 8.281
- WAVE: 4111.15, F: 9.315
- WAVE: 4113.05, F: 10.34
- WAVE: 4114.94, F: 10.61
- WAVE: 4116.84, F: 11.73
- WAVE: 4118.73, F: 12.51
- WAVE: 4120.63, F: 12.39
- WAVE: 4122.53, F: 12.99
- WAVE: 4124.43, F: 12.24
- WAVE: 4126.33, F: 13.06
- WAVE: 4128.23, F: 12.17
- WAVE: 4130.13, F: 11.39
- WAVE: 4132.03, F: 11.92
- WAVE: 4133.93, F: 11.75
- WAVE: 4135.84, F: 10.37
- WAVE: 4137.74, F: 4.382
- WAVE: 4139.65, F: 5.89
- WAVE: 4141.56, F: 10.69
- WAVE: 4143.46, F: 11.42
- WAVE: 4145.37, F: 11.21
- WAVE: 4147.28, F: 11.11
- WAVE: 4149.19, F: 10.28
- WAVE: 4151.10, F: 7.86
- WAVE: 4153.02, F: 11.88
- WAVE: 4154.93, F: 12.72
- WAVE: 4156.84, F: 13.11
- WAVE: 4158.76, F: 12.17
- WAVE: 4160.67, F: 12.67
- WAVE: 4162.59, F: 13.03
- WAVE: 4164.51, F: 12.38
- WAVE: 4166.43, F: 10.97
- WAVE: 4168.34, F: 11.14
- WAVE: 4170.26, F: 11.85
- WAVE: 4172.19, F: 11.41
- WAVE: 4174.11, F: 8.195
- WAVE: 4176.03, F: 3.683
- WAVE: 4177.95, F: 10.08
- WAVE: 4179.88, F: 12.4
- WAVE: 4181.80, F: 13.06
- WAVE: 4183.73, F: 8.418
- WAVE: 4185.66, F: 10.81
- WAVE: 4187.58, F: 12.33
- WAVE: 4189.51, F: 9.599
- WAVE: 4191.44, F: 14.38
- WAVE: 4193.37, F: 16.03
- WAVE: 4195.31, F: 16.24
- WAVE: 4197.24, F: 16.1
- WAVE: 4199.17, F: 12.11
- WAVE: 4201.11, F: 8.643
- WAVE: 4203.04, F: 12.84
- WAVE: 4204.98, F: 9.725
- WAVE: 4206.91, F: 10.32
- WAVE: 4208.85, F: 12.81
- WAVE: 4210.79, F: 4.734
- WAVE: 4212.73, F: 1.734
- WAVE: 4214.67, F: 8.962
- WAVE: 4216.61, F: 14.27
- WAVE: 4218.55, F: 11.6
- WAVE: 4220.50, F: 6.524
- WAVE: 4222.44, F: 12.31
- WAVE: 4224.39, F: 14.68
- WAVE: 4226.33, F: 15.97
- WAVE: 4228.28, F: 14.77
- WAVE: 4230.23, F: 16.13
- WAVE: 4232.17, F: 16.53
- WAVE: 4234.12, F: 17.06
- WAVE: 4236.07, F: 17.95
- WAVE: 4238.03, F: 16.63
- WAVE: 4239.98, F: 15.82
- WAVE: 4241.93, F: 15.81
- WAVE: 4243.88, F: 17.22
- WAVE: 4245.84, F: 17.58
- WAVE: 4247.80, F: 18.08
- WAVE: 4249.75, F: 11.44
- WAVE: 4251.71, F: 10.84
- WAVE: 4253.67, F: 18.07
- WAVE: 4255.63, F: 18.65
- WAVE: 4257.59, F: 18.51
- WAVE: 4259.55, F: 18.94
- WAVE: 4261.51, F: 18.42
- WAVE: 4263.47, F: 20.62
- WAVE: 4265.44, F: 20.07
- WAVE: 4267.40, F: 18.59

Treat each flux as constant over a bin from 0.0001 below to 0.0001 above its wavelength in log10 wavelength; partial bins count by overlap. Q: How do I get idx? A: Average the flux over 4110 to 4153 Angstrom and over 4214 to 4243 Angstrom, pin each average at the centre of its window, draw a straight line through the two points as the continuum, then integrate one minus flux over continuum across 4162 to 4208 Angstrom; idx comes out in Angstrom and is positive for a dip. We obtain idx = 4.6 Angstrom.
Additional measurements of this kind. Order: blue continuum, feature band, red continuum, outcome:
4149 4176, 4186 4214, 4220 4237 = 4.1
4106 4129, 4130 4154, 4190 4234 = 3.1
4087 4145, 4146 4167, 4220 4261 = 0.9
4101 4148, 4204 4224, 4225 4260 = 7.4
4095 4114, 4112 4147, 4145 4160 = -1.7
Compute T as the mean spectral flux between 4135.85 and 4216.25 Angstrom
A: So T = 10.7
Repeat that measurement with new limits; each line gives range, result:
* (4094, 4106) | 9.86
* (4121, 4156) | 10.8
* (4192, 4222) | 10.9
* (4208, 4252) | 13.5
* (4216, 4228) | 12.6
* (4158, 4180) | 10.8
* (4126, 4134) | 12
